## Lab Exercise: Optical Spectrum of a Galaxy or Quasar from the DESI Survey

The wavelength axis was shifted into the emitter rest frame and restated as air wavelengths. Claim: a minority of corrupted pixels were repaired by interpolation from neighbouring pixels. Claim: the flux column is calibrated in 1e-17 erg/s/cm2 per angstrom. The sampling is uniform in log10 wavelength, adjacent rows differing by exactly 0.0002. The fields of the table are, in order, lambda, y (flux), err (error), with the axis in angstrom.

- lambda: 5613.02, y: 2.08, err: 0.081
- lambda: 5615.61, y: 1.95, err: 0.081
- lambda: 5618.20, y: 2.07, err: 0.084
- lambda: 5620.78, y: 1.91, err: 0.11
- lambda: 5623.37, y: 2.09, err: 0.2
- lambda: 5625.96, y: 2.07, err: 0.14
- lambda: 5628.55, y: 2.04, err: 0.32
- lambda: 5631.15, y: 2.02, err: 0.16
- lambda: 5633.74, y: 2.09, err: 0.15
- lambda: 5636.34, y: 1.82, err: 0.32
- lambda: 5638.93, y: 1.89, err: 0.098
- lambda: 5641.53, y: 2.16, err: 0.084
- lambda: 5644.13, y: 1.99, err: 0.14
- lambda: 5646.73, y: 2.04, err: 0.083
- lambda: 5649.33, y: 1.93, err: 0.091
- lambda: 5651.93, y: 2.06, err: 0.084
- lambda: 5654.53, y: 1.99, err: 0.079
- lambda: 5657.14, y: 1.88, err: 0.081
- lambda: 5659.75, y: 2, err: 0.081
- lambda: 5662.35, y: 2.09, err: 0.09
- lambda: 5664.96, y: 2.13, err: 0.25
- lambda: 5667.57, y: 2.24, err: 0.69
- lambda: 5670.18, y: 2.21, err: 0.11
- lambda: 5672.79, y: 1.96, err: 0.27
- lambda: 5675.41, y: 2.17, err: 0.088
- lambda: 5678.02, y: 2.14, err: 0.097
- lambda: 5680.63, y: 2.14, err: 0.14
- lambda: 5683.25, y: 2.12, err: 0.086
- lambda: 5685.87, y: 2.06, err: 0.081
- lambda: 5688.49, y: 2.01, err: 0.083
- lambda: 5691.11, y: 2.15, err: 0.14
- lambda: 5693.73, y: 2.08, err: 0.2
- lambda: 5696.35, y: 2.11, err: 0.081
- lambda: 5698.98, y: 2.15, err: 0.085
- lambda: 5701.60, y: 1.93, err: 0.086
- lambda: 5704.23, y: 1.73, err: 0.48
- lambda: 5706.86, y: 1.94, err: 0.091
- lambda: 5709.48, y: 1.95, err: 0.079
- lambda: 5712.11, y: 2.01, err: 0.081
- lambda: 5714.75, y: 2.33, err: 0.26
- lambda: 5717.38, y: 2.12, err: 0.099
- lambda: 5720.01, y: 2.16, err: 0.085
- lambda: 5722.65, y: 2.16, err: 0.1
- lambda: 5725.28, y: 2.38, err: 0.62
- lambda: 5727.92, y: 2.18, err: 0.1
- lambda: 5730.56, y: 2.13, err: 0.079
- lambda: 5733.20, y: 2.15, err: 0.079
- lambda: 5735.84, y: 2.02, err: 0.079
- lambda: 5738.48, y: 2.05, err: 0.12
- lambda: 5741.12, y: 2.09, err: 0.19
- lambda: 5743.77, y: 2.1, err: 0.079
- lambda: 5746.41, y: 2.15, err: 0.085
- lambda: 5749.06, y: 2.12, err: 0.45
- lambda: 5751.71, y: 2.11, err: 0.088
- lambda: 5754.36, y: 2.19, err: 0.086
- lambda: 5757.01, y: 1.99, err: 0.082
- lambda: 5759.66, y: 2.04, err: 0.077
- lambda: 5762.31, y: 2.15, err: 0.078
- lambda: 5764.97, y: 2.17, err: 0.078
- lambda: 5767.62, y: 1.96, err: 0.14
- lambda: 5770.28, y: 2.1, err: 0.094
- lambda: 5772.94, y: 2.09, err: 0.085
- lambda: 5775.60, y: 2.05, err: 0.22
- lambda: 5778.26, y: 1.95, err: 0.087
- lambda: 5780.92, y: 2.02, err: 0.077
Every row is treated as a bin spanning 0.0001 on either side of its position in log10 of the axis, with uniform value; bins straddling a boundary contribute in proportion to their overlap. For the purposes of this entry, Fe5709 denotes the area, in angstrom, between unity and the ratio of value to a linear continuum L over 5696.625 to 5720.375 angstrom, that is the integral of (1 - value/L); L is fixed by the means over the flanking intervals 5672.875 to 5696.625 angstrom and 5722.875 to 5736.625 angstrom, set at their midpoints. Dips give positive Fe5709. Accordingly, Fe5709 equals 1.19 angstrom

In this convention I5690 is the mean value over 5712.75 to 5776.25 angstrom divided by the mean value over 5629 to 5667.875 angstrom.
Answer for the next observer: 1.05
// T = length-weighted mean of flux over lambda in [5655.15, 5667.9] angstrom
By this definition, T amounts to 2.05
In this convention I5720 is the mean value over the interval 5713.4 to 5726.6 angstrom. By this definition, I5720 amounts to 2.23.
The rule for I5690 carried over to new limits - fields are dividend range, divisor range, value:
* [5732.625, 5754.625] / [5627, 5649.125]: 1.05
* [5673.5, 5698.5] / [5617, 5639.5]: 1.05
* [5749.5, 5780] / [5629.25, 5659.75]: 1.04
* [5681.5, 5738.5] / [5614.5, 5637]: 1.04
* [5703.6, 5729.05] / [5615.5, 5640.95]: 1.05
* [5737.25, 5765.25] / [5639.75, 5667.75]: 1.03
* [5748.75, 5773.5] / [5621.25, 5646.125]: 1.04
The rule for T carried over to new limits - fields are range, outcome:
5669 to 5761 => 2.1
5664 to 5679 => 2.14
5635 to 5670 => 2.02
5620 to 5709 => 2.04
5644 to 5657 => 1.99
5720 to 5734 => 2.2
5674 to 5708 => 2.06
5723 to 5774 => 2.12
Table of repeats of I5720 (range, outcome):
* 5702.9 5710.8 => 1.87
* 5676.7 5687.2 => 2.12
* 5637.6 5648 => 2.02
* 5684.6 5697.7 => 2.08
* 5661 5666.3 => 2.11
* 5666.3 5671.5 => 2.23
